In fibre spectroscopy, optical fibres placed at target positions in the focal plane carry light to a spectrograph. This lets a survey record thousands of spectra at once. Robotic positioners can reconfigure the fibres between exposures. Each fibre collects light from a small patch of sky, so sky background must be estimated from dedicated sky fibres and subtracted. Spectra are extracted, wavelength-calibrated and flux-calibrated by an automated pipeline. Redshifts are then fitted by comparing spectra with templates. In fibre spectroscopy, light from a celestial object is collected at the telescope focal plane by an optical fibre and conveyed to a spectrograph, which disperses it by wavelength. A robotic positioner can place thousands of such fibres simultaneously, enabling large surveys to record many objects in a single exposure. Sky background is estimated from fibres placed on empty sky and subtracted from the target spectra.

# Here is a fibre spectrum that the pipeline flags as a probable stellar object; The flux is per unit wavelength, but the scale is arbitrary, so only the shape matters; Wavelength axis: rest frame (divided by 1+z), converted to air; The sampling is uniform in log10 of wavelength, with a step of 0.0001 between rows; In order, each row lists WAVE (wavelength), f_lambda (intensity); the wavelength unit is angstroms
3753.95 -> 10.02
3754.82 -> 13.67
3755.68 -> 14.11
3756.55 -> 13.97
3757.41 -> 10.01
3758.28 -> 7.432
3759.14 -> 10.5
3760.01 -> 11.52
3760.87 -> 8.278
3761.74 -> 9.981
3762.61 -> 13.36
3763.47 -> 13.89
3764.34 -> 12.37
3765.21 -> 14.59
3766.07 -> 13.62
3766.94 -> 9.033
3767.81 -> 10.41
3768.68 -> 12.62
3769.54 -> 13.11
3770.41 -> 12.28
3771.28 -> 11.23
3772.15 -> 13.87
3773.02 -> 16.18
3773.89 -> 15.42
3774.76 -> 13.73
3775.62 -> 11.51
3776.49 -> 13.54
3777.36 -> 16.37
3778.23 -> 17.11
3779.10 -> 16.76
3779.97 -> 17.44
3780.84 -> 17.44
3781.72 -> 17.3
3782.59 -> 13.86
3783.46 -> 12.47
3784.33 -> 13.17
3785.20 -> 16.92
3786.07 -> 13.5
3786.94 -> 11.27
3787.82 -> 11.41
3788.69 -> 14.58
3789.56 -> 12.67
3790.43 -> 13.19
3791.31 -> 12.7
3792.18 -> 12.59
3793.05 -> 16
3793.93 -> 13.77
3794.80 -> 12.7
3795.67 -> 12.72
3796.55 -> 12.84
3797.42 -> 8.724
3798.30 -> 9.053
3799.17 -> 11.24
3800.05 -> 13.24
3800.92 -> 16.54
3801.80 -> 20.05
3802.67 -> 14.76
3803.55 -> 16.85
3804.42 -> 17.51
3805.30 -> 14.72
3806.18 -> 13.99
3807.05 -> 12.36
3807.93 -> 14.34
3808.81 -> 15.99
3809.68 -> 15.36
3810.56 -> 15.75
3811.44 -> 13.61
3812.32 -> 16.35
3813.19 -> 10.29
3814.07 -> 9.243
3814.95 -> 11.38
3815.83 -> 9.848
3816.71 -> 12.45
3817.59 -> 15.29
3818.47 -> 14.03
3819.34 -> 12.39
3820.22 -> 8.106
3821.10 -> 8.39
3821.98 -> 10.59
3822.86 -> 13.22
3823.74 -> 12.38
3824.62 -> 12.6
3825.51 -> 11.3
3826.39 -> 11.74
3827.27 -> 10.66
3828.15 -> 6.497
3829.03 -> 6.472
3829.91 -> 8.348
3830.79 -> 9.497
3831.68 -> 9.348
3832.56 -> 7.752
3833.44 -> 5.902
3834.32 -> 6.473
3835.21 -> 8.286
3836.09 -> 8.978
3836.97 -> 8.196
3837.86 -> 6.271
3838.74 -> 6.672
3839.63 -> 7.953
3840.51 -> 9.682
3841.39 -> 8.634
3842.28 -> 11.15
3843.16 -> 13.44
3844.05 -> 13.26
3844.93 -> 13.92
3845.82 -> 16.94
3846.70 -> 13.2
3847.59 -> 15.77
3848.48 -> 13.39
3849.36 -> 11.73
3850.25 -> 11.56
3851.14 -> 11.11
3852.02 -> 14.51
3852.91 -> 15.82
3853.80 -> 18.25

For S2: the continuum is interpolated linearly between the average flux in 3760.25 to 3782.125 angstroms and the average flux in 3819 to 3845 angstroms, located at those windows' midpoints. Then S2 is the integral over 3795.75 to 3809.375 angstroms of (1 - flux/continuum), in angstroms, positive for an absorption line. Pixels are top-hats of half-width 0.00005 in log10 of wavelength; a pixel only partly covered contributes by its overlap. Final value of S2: -3.13 angstroms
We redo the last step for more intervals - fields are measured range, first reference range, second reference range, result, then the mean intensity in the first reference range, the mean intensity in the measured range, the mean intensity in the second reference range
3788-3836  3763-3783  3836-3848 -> 1.2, 14.1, 12.1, 11.1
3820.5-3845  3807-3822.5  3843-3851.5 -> 6.7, 12.6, 9.48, 13.4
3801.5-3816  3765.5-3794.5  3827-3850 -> -2.8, 13.9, 14.3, 9.95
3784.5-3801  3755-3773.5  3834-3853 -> -1.6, 12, 12.9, 11.2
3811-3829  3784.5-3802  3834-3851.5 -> 0.8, 13.2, 11.4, 10.9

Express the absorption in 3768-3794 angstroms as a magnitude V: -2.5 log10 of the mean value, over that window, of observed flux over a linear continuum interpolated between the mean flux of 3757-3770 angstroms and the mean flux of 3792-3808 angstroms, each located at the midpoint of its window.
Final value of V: -0.125 mag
